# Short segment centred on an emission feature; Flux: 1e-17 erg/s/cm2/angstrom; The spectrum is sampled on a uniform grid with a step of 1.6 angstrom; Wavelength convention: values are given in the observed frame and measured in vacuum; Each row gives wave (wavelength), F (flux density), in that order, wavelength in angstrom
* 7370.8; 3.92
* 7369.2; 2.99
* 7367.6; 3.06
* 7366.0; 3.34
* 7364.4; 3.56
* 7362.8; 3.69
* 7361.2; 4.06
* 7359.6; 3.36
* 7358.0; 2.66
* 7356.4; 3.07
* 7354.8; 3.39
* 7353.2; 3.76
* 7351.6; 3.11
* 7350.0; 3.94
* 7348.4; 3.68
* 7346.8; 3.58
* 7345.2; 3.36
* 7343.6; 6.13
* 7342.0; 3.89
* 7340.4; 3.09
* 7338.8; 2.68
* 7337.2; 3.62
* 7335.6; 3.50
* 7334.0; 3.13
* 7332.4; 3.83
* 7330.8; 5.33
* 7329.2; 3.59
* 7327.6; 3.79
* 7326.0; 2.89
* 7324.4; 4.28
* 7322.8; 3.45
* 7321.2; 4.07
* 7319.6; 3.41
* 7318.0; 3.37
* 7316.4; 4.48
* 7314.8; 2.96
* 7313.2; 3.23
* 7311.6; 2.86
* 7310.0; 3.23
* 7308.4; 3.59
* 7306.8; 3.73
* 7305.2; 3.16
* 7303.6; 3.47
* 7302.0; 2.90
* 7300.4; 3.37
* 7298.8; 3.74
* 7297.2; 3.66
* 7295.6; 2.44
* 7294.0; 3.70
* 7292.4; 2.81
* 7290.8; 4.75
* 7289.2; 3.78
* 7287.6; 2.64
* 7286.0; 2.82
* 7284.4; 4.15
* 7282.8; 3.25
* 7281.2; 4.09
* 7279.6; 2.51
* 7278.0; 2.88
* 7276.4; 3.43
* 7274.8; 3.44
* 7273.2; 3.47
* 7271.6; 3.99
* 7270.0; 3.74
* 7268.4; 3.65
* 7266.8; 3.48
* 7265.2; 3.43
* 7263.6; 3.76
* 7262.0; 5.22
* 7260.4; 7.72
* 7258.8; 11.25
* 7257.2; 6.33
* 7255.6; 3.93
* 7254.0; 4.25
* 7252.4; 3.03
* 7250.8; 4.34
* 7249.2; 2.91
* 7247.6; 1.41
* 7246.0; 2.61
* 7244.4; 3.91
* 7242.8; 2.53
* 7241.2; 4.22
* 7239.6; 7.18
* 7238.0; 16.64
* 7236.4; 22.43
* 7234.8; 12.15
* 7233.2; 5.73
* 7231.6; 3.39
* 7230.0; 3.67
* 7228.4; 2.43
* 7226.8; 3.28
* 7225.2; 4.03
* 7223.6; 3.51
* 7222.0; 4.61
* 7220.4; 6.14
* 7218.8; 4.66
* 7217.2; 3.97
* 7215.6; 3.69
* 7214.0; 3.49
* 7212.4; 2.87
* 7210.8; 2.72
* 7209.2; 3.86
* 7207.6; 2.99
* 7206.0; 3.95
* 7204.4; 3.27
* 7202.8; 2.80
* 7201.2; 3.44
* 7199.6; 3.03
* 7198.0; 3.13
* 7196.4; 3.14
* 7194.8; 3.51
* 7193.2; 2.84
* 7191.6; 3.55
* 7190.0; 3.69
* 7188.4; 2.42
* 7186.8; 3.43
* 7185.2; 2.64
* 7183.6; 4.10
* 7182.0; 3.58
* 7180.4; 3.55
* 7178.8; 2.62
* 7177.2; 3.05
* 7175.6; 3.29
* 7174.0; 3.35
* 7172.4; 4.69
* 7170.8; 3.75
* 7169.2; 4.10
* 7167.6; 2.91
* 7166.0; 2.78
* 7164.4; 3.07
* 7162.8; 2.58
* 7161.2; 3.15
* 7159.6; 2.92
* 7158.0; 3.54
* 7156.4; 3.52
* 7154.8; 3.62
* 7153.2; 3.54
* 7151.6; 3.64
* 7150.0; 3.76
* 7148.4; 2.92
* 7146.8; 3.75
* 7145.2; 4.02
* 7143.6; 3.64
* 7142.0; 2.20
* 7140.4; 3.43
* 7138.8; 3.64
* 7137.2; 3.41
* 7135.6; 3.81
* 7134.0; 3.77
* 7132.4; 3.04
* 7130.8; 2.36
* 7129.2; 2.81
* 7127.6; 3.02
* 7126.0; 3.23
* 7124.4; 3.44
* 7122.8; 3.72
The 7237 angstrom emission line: H-alpha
